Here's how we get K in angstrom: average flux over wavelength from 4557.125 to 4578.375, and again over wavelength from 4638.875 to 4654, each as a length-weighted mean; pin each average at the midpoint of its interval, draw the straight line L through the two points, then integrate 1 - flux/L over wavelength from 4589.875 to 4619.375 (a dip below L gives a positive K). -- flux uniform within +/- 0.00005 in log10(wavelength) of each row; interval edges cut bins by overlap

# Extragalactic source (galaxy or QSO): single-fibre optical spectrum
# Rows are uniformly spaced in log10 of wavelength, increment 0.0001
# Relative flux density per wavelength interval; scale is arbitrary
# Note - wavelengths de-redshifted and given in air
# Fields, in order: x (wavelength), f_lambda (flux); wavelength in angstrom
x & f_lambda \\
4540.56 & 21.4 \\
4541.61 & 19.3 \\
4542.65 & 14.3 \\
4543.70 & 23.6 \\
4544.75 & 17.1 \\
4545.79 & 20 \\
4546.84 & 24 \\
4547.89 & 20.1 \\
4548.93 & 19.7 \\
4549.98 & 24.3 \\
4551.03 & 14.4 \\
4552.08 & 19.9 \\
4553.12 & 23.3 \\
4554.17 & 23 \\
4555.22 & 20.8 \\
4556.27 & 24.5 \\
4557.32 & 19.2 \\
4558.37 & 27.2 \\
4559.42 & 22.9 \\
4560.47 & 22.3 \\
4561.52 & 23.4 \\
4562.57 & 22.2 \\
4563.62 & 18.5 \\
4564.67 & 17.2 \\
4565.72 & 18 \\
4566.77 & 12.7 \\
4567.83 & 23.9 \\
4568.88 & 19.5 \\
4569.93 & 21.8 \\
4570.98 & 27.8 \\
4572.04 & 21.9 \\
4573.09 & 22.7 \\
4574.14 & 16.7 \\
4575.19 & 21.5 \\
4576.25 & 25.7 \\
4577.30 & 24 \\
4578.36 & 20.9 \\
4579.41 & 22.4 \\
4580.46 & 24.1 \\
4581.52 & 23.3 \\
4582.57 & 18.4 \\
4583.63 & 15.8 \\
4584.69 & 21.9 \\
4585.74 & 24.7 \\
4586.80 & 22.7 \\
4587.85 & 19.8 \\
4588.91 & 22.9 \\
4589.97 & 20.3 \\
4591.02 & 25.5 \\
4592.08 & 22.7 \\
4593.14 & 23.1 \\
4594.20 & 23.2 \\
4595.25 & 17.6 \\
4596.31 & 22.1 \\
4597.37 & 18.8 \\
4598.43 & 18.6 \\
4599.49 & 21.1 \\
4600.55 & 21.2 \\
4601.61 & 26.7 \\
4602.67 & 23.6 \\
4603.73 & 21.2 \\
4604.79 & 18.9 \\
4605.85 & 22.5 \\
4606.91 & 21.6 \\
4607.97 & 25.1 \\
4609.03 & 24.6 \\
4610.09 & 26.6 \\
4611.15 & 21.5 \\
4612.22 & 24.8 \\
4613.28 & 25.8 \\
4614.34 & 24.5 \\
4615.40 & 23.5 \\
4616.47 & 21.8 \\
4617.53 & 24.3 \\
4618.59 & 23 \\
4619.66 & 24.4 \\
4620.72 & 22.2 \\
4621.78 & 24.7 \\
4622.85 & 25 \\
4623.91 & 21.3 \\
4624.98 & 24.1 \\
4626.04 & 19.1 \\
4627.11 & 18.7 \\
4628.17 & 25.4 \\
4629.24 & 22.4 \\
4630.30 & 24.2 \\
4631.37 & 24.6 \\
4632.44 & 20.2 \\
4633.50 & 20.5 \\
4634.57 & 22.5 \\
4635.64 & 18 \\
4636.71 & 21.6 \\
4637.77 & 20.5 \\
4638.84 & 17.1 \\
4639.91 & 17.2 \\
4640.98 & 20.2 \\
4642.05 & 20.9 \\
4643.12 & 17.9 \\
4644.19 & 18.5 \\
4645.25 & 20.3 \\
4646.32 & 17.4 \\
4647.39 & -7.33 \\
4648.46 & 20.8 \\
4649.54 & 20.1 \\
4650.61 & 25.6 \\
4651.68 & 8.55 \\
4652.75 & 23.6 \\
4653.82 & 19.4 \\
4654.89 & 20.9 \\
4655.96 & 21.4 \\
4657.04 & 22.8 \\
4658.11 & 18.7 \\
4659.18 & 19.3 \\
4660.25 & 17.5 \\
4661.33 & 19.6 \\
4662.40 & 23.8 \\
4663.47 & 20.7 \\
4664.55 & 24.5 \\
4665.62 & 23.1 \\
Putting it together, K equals -4.9 angstrom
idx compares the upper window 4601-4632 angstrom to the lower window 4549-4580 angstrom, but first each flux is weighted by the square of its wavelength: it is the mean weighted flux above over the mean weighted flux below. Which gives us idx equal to 1.11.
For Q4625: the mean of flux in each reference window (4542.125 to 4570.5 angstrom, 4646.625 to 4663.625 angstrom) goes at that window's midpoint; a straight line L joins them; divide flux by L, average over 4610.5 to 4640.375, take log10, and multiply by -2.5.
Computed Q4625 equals -0.17 mag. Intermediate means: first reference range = 20.7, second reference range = 18.4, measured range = 22.3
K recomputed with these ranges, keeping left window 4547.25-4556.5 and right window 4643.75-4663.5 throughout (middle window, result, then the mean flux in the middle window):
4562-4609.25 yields -3.2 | 21.5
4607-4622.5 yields -3.6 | 24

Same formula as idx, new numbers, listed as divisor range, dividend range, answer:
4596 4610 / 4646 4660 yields 0.82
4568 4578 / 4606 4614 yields 1.10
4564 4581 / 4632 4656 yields 0.89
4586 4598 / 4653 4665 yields 0.99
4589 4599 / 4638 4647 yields 0.88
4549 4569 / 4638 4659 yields 0.90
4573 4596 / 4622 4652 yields 0.92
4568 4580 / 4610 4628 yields 1.06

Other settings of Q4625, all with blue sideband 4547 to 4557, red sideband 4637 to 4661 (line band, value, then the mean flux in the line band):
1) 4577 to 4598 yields -0.080 mag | 21.7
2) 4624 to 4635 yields -0.173 mag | 22.1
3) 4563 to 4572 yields 0.035 mag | 20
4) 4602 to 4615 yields -0.200 mag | 23.4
